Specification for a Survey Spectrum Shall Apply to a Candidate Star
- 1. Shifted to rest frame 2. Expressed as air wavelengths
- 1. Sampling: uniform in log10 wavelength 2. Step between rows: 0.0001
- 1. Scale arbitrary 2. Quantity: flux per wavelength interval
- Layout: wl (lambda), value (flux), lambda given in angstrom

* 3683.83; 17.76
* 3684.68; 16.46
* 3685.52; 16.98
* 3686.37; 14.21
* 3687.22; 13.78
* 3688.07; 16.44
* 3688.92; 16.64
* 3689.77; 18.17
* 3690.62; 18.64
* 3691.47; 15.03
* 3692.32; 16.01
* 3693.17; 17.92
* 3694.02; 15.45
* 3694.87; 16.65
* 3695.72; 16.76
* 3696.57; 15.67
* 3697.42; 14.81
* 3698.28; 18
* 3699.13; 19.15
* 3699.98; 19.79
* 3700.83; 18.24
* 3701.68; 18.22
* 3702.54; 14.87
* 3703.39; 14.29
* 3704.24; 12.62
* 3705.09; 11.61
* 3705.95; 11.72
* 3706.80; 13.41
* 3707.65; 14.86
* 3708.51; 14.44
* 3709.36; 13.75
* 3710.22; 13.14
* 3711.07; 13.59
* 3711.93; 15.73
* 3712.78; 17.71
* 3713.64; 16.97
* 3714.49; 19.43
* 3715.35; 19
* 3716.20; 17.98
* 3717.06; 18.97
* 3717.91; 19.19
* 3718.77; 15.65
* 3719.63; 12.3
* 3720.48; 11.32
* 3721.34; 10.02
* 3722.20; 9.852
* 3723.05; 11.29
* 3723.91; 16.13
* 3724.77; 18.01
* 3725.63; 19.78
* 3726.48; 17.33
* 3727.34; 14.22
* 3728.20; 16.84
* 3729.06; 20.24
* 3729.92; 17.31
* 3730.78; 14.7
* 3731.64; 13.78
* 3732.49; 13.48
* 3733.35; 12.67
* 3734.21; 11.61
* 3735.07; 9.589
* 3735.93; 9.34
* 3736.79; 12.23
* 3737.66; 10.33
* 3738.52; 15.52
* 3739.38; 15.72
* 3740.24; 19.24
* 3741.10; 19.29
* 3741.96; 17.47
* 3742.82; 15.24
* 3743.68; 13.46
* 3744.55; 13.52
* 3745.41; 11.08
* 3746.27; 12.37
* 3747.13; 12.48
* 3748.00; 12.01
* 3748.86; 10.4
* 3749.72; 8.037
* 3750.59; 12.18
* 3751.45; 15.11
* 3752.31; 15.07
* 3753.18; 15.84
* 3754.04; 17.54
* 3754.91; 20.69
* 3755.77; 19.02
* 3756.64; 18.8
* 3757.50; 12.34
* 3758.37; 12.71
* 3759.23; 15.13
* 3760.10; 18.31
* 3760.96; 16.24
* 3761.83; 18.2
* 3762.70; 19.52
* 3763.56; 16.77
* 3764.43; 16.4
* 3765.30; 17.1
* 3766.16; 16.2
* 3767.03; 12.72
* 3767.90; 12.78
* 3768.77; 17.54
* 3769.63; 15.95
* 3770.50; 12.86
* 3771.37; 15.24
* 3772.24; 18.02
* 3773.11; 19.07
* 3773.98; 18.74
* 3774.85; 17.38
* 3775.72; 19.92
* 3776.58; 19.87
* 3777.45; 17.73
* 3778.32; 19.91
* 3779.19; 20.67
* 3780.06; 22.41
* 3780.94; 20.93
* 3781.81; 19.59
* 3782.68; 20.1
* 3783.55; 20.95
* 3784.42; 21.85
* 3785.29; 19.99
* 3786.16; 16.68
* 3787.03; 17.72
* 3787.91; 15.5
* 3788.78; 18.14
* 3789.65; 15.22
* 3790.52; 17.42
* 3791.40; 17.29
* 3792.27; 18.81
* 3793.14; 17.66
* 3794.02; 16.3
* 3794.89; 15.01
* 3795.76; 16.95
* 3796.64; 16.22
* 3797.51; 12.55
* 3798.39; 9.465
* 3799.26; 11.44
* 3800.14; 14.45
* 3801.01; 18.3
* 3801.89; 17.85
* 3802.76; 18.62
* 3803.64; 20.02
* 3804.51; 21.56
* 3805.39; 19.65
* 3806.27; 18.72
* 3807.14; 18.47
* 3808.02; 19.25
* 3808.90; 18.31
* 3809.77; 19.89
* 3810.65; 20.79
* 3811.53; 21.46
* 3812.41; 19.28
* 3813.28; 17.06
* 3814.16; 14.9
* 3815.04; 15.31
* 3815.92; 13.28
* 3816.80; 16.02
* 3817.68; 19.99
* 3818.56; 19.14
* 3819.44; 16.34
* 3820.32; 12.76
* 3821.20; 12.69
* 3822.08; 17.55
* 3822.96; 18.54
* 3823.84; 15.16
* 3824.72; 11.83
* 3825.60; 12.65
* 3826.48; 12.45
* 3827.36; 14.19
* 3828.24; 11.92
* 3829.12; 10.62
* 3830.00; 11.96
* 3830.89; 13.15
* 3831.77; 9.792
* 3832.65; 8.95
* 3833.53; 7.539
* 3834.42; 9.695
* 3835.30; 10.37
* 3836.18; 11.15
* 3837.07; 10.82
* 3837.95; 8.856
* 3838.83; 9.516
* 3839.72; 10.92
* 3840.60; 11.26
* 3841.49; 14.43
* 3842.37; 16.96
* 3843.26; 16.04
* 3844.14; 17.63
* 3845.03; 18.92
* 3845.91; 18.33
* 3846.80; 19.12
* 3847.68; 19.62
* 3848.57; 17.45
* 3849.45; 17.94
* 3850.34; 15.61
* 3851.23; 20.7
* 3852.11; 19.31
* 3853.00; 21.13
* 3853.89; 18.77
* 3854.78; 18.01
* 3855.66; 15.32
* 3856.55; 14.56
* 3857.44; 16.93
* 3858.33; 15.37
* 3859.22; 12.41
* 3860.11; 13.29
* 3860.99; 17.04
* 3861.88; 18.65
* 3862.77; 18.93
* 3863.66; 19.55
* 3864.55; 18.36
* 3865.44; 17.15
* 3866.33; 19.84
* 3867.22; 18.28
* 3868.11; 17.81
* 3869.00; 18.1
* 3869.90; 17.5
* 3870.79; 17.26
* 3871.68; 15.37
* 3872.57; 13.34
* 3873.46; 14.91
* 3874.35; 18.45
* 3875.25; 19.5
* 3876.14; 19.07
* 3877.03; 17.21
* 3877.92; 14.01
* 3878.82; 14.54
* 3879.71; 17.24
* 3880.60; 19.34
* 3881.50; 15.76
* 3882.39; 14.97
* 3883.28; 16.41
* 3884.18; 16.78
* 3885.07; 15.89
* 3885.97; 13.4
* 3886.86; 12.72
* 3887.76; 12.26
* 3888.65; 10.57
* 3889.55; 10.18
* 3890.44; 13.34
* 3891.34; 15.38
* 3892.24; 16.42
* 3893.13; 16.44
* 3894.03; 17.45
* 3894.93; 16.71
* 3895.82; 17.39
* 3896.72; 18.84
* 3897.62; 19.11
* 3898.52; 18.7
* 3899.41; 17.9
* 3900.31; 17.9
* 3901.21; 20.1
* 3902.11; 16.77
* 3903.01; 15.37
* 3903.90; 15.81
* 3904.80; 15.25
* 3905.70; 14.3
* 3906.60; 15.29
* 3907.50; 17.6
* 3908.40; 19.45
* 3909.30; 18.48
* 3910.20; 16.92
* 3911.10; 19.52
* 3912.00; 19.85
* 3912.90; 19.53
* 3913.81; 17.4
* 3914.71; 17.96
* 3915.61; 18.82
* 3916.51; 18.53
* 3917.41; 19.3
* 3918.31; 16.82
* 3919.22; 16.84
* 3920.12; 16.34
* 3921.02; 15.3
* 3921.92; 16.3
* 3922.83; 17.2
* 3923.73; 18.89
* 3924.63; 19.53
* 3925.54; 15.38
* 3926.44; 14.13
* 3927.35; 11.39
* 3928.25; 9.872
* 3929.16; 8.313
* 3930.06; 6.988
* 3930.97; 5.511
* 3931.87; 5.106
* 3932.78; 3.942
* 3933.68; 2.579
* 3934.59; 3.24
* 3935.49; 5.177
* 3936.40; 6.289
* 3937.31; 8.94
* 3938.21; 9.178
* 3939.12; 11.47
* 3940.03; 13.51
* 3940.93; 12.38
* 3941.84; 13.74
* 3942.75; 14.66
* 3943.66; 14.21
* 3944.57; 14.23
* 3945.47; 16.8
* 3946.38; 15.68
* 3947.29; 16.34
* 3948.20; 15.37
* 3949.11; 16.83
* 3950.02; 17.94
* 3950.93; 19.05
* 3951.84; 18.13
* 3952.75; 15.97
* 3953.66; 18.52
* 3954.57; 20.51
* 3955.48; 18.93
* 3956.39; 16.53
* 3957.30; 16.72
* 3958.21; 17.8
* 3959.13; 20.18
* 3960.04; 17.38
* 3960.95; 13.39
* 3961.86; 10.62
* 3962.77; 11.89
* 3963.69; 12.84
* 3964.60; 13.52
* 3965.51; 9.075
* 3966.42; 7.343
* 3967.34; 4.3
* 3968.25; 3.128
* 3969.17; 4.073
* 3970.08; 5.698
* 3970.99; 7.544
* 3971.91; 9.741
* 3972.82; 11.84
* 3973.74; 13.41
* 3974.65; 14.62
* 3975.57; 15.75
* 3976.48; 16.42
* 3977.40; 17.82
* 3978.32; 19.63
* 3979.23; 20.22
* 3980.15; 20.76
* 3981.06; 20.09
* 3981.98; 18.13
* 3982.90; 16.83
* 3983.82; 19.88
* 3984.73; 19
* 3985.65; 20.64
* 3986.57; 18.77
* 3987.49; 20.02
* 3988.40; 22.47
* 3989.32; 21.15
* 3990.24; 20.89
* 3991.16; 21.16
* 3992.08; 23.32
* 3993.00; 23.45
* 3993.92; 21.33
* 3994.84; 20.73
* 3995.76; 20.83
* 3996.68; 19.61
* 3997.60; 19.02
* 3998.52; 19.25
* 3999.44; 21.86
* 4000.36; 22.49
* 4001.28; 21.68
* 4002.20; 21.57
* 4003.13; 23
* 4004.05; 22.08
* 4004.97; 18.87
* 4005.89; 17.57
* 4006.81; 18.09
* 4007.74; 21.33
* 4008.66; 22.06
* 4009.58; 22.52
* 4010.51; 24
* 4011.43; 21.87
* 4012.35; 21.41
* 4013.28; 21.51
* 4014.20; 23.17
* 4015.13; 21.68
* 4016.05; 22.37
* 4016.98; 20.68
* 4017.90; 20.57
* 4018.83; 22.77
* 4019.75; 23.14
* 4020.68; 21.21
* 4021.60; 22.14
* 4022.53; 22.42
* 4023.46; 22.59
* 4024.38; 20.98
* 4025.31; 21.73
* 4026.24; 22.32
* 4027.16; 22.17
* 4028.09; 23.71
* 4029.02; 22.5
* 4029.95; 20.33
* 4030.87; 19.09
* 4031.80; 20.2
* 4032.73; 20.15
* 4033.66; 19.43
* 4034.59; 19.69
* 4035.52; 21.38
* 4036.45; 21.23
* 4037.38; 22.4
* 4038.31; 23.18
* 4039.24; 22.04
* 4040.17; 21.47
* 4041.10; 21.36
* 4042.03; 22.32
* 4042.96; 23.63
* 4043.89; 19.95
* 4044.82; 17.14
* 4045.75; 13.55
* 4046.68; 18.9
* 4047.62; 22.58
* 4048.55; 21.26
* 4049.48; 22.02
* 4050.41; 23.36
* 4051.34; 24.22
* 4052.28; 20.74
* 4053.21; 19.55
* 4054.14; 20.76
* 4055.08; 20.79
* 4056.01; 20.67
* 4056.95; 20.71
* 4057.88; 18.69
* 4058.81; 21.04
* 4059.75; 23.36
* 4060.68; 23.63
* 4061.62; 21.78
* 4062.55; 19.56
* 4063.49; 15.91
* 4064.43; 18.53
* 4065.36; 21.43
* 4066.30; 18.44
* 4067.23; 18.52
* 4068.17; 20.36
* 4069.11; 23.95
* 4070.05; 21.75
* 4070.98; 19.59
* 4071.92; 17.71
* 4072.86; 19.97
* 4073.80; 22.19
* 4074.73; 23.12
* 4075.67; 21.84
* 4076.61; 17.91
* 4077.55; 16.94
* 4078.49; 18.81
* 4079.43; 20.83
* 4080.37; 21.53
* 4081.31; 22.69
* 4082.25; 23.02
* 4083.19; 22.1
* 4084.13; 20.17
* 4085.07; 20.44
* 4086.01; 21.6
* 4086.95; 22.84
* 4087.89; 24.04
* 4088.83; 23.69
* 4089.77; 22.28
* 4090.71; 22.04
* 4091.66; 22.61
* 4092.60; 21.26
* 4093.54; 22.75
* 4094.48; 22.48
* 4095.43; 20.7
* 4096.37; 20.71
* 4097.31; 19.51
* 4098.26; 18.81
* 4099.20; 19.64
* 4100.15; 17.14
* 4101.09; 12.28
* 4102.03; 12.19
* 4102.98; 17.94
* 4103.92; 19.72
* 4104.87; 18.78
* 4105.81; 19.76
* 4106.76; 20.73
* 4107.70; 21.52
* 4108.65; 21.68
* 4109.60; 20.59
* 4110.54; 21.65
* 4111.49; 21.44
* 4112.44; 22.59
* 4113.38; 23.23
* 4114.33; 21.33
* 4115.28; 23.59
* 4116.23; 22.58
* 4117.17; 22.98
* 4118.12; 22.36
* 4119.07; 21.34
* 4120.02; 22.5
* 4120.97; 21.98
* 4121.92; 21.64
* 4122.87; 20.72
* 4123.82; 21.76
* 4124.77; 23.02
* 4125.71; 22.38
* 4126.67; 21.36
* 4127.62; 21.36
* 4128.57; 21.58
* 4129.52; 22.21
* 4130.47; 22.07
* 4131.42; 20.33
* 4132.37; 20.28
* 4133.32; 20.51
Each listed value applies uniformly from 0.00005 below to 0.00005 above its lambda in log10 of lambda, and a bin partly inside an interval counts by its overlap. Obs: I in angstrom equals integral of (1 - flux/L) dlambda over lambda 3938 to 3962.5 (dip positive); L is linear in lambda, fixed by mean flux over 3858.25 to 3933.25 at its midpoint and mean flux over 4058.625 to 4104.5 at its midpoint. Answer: 2.1 angstrom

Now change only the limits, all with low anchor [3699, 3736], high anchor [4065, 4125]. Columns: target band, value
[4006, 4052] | -3.6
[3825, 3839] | 5.0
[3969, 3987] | 3.2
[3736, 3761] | 1.5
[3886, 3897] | 1.9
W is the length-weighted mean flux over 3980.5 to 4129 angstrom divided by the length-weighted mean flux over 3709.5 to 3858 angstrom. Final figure 1.32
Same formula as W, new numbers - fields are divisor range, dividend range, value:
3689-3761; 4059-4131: 1.38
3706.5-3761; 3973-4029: 1.39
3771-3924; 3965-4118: 1.21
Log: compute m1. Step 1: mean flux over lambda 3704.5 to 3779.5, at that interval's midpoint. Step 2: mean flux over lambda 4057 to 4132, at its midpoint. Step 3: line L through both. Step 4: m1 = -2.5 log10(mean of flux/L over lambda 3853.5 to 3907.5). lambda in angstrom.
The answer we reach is 0.07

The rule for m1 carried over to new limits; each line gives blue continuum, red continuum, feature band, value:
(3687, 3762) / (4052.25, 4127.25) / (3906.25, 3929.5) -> 0.09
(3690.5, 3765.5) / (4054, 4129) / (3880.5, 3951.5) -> 0.22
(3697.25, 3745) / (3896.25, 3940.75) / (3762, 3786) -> -0.21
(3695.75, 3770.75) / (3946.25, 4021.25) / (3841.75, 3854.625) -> -0.12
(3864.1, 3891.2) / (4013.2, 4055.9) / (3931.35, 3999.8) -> 0.26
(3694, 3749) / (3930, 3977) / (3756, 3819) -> -0.22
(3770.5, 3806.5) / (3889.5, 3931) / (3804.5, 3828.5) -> 0.05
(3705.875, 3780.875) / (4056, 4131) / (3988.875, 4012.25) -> -0.09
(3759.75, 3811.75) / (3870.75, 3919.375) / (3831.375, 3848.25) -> 0.28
